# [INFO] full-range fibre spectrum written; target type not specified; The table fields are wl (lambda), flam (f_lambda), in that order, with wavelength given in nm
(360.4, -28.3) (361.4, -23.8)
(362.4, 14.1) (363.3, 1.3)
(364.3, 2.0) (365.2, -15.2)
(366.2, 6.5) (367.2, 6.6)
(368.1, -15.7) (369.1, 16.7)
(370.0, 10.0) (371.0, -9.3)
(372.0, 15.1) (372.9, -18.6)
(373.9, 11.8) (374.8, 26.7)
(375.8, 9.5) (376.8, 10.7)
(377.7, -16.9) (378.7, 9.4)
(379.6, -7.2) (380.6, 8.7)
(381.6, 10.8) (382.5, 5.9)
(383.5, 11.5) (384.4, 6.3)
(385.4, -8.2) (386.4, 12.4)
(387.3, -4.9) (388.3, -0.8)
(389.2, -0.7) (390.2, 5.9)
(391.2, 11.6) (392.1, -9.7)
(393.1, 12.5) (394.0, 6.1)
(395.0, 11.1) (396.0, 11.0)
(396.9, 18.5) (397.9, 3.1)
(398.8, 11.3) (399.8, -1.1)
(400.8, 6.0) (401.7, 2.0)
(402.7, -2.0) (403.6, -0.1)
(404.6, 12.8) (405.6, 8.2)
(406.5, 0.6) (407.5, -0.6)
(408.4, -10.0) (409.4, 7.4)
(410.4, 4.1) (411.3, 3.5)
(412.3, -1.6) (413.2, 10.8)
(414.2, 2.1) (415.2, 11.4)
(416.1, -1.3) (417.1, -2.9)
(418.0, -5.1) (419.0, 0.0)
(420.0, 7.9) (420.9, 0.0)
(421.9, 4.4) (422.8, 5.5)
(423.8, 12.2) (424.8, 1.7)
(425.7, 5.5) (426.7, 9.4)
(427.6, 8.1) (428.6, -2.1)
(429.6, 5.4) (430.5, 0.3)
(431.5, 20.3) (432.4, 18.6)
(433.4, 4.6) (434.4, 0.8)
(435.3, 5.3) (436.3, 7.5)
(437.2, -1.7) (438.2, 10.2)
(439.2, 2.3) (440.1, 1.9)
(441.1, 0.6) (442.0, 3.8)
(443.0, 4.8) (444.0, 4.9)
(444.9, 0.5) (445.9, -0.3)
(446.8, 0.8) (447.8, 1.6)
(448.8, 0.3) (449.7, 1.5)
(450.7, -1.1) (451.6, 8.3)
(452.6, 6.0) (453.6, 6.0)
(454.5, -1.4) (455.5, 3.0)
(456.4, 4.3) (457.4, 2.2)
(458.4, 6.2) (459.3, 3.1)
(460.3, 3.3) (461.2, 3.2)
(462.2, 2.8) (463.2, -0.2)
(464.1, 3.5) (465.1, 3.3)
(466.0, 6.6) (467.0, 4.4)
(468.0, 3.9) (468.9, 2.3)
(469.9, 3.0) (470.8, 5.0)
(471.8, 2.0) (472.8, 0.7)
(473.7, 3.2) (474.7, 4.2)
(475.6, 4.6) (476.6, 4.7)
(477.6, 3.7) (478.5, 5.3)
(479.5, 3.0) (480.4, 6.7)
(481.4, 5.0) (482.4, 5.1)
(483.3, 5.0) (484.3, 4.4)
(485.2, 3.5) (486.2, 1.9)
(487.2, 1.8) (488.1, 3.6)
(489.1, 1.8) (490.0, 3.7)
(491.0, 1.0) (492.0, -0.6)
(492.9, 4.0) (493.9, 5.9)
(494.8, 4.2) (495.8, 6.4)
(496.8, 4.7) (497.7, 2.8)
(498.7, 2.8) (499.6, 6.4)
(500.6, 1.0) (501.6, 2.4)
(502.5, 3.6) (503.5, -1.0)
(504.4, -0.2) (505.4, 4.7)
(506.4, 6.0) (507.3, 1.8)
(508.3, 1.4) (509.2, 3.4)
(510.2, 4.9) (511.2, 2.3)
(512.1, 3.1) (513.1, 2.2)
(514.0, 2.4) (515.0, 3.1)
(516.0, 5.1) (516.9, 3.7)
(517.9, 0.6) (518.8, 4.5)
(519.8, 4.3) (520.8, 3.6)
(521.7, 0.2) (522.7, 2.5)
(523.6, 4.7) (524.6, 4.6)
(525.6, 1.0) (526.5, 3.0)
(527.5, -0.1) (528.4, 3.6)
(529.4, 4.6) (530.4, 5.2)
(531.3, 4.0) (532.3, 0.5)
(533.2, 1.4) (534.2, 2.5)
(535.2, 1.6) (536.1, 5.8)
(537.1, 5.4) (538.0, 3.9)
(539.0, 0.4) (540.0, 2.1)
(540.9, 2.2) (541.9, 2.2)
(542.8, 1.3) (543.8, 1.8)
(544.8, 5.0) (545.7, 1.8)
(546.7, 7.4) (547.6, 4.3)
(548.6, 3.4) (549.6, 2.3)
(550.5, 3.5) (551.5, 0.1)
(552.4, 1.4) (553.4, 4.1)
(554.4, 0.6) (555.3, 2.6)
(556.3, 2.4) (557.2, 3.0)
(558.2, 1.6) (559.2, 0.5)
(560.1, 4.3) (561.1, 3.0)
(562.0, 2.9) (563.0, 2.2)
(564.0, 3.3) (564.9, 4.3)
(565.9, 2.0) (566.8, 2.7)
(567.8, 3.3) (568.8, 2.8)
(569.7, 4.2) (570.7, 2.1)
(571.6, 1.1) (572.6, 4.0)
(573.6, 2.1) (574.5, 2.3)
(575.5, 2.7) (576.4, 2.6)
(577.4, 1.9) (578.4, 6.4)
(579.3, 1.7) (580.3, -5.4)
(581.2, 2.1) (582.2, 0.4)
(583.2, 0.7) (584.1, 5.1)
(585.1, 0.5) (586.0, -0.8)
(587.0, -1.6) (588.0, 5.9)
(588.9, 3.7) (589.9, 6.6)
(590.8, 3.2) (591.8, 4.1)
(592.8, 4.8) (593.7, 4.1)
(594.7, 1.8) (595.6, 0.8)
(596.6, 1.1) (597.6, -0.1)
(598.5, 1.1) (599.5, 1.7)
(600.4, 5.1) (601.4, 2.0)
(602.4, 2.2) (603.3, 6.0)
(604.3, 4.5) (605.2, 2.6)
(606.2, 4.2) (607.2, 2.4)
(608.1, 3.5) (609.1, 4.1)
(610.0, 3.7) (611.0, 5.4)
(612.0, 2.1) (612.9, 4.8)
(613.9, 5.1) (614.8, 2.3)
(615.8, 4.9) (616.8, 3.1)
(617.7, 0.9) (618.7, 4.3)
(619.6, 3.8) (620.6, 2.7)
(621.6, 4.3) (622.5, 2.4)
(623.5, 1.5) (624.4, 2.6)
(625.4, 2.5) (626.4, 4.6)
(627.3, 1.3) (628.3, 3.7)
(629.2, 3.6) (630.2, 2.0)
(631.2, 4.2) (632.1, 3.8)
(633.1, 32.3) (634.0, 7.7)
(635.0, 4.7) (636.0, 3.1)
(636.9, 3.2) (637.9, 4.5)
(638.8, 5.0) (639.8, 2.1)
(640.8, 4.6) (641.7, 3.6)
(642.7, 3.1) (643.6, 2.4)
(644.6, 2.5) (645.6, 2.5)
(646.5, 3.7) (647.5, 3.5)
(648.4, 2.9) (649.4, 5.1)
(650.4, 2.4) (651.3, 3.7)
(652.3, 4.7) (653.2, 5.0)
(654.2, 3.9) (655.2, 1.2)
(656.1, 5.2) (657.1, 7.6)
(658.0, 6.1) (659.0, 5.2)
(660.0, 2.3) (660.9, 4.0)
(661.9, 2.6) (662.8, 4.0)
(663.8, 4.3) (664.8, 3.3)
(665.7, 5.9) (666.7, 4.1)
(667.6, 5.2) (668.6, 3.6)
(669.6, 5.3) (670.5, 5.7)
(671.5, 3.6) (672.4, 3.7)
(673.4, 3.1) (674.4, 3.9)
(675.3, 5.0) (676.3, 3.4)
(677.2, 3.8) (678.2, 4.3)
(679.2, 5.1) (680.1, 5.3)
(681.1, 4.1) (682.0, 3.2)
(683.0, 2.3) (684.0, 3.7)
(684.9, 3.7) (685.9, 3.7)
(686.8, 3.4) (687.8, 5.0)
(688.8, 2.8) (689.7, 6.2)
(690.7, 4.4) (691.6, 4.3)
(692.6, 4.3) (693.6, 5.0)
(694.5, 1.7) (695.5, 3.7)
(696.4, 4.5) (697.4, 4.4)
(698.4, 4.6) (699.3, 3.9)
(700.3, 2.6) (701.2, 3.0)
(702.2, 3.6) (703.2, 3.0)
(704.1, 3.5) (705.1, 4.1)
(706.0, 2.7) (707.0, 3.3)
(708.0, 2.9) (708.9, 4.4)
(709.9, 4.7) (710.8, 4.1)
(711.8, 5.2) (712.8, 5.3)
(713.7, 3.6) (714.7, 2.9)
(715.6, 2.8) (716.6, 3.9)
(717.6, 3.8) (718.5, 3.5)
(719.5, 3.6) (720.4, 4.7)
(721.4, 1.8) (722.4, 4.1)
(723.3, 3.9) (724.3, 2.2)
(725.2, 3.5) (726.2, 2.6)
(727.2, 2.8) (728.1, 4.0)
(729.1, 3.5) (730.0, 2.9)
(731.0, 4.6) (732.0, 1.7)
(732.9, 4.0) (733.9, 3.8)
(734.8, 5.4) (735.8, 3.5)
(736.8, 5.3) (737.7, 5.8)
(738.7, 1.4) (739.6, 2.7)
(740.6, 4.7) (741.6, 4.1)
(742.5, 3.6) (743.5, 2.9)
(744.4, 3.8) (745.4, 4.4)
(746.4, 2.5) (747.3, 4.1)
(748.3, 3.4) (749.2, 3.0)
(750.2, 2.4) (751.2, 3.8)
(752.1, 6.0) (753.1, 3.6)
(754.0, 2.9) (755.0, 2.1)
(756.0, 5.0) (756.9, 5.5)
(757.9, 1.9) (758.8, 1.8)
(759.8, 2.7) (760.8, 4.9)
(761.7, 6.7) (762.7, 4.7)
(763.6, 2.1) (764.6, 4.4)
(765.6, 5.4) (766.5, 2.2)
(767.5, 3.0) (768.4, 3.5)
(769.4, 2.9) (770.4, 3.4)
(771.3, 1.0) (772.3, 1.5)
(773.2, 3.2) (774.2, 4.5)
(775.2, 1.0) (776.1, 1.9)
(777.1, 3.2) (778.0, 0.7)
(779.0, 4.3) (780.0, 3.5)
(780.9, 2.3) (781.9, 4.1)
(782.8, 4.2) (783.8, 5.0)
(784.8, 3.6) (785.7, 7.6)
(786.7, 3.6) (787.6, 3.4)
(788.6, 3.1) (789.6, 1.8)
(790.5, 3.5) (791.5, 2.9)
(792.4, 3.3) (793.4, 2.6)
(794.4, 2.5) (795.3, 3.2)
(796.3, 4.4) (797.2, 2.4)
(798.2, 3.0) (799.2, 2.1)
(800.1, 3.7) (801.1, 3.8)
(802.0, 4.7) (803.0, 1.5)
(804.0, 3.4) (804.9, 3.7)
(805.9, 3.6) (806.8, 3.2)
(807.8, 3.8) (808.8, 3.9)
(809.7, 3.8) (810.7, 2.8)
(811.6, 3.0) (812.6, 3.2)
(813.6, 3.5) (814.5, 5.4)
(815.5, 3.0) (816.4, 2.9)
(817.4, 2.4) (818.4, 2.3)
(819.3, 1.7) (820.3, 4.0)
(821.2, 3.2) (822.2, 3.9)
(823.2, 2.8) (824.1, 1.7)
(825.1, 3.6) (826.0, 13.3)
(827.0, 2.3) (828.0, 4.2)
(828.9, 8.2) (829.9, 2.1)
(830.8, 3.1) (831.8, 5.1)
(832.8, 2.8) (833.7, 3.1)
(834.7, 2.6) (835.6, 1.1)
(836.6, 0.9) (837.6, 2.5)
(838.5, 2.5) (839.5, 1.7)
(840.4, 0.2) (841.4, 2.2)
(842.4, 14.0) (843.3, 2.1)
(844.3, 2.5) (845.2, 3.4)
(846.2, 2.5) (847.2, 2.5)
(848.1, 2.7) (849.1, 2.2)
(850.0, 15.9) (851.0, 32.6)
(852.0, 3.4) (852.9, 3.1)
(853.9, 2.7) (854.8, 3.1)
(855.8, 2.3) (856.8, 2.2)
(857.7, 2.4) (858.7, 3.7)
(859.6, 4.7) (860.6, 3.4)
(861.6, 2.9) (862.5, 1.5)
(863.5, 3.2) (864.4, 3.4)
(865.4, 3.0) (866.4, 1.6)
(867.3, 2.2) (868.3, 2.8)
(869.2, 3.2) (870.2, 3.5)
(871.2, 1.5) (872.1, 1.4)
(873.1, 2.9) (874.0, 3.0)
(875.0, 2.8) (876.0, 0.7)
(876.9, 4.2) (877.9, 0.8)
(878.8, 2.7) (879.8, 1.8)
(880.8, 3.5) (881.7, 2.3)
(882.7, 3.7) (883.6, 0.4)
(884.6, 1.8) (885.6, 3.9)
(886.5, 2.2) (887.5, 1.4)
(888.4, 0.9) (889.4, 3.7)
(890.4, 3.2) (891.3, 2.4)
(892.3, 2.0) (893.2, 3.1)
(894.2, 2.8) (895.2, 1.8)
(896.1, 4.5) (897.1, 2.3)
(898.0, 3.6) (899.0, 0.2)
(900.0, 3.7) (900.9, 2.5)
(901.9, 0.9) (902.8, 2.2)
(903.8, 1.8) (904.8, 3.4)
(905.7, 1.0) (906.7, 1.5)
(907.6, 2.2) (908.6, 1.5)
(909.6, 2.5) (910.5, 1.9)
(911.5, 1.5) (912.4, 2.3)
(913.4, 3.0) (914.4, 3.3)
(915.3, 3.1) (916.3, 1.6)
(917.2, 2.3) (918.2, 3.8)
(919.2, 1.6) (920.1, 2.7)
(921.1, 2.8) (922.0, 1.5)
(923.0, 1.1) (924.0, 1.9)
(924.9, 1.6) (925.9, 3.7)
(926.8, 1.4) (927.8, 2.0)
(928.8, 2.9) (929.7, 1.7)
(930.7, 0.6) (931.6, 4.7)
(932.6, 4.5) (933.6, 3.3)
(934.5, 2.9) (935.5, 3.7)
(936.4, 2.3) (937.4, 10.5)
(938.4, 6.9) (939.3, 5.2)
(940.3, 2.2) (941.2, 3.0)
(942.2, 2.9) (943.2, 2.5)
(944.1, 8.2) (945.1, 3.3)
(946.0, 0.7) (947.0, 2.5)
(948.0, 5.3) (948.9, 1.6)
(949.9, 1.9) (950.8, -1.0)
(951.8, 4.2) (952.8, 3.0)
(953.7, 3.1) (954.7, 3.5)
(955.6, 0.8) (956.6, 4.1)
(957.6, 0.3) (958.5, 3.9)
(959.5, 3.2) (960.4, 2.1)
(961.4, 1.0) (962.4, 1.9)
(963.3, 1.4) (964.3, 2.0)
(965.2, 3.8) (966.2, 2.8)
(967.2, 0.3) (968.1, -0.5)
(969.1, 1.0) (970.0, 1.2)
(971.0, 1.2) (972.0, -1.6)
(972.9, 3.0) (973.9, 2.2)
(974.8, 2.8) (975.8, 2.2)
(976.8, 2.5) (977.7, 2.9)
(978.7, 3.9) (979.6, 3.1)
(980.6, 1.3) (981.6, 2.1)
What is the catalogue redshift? 0.698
